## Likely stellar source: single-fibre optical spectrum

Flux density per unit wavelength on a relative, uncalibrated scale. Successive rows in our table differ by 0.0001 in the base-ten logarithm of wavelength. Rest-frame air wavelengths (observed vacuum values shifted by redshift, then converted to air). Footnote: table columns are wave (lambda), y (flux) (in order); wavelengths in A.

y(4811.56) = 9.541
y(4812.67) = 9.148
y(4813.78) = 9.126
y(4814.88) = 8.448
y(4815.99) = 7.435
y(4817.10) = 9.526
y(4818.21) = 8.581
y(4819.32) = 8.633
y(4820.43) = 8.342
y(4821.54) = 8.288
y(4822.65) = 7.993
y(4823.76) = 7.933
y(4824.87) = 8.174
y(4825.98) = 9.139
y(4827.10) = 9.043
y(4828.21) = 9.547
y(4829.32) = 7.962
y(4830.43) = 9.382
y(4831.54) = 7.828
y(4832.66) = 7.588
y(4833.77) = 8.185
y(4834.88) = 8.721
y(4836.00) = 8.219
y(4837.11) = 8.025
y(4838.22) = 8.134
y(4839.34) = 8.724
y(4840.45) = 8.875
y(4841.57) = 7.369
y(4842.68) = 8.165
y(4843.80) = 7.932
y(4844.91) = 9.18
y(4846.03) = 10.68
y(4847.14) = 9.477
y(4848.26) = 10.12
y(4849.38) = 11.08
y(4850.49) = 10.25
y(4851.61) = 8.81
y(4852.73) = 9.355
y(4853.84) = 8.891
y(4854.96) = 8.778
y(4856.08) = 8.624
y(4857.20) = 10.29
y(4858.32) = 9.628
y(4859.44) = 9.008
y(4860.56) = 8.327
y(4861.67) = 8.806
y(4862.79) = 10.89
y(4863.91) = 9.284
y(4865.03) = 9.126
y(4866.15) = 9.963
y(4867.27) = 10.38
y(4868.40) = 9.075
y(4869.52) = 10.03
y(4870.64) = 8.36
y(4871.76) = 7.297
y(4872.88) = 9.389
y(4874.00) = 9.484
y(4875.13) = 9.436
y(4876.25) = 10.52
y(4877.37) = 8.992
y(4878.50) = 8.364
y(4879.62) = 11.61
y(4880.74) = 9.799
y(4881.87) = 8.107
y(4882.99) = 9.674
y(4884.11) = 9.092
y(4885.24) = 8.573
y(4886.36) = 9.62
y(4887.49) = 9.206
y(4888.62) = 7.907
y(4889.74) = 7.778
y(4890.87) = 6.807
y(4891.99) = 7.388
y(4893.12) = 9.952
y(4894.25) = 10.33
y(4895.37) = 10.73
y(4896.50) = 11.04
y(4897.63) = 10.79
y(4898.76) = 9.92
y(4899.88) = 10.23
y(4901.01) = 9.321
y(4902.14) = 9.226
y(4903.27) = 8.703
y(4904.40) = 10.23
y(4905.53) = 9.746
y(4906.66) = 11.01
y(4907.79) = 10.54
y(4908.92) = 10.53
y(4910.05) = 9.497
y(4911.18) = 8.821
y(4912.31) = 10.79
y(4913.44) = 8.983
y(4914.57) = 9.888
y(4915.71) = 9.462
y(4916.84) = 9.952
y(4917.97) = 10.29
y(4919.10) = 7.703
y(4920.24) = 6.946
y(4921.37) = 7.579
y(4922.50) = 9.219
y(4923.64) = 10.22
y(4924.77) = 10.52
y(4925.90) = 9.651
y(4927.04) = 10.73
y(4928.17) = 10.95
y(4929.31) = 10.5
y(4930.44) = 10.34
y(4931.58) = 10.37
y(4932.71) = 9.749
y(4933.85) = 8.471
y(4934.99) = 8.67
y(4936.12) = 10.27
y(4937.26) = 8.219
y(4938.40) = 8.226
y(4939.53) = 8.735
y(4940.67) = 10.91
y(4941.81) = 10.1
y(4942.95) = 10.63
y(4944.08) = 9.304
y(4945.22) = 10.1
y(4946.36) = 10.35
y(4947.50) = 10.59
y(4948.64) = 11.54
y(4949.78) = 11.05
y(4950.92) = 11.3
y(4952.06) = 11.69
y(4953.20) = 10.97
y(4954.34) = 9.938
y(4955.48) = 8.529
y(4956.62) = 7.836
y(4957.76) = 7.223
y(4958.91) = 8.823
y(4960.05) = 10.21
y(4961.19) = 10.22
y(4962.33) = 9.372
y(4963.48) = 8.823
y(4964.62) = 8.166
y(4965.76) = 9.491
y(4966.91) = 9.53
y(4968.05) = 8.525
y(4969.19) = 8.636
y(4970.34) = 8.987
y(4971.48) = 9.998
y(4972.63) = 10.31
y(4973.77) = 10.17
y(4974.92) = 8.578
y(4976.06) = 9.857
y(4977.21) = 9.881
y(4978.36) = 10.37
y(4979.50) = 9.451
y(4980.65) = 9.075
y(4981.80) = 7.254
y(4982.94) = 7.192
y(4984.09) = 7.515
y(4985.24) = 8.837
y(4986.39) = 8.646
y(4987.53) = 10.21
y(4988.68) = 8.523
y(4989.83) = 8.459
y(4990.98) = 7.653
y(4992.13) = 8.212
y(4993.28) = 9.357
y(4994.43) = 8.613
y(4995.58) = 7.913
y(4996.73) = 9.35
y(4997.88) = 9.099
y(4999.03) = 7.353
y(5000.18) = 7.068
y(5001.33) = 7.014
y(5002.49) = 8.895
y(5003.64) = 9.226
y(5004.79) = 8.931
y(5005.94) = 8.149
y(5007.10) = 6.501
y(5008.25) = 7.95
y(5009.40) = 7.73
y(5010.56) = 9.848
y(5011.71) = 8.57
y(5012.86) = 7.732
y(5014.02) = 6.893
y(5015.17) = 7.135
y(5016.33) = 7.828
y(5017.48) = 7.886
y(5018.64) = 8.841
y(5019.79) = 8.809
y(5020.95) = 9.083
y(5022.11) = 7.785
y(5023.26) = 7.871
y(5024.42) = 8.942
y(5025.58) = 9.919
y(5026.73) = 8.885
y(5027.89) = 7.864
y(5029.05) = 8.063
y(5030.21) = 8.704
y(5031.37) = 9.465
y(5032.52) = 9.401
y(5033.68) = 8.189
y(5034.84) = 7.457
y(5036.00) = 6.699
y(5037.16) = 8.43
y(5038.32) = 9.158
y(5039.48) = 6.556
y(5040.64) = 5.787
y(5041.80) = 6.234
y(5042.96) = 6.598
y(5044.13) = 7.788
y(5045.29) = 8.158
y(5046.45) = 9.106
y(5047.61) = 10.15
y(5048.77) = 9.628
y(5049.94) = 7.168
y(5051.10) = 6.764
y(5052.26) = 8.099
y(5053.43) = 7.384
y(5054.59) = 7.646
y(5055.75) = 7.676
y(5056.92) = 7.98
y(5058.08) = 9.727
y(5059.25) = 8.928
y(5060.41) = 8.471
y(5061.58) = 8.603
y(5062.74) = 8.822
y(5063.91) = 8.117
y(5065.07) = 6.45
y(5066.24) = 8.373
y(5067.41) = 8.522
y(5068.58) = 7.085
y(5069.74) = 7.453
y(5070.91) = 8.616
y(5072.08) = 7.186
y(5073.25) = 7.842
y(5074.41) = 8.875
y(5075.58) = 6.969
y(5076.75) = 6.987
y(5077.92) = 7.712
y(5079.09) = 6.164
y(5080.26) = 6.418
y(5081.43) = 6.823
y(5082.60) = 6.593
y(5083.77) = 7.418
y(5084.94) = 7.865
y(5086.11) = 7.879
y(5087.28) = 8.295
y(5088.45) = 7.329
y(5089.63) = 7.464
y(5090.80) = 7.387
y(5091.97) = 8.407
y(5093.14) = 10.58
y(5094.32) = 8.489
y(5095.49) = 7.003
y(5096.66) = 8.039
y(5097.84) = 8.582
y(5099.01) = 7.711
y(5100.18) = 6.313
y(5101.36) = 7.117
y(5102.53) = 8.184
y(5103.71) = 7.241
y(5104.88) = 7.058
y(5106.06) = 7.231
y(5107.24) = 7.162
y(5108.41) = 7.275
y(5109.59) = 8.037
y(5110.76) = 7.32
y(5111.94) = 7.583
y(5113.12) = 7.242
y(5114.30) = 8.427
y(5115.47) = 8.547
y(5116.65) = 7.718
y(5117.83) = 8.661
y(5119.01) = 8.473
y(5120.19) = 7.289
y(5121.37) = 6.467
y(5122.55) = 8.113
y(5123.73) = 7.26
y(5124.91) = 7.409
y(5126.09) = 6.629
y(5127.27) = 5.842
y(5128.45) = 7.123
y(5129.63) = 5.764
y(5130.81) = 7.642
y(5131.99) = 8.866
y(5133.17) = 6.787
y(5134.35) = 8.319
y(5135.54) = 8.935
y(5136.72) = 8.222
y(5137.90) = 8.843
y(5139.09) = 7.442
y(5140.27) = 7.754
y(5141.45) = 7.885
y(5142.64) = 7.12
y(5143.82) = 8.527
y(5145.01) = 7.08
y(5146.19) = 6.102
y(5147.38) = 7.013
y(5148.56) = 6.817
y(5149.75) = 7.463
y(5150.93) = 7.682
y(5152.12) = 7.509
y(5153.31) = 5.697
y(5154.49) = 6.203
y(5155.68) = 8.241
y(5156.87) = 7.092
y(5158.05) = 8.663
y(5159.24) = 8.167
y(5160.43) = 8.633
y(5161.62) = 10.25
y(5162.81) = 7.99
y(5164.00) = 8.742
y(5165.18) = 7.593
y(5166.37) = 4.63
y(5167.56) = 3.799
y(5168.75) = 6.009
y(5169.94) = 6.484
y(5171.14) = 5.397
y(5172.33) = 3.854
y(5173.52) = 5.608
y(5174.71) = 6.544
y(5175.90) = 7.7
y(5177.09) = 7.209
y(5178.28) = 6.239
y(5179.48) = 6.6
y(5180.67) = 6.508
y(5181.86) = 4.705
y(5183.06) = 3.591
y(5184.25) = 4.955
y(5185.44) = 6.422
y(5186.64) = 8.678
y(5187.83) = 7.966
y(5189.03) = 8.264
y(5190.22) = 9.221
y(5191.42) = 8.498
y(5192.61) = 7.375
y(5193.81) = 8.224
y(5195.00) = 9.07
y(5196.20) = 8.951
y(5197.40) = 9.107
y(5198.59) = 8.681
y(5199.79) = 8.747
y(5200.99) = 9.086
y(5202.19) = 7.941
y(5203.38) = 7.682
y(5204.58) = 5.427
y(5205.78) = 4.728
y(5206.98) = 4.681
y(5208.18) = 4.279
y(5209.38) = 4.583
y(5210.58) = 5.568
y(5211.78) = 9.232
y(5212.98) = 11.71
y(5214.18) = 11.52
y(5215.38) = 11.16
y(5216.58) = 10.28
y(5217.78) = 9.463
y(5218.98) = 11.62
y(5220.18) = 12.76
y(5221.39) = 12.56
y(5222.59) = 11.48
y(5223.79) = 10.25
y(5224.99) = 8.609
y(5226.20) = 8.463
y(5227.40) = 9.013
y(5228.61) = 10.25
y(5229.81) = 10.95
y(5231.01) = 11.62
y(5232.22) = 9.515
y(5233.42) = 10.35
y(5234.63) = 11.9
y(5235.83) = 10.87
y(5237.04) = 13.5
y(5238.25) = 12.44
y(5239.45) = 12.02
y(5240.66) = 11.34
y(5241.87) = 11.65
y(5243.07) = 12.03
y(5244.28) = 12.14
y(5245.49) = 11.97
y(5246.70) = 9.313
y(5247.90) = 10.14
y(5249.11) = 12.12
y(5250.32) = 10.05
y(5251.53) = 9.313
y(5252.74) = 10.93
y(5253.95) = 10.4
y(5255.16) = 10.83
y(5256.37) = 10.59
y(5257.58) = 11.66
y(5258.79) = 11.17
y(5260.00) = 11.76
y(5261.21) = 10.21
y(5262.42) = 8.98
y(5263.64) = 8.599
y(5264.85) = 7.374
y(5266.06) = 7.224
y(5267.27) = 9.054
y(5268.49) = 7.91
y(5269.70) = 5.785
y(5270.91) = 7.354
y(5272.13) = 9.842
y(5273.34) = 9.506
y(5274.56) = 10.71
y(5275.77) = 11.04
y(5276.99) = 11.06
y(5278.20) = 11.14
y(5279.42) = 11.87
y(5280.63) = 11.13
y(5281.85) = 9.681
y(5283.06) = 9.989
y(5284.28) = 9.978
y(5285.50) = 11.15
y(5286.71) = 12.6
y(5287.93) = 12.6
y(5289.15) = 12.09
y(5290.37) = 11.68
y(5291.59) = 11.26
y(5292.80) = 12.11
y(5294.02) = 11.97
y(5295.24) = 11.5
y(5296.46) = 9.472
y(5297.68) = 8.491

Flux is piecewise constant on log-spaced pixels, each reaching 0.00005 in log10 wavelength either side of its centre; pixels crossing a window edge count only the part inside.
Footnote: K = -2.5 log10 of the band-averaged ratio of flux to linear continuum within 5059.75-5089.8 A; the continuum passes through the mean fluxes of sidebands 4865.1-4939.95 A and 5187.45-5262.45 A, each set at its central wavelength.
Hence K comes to 0.253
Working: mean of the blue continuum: 9.45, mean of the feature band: 7.63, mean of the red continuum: 9.8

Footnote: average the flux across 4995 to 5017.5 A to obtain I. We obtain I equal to 8.06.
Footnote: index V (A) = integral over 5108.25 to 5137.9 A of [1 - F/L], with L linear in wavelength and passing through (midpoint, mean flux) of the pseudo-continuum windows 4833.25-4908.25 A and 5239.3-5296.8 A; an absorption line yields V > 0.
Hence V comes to 7.2 A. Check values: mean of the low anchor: 9.28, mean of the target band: 7.63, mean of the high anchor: 10.5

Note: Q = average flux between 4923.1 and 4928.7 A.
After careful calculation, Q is 10.4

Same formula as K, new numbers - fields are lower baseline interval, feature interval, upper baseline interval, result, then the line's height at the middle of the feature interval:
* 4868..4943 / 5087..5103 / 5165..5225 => 0.051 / 8.29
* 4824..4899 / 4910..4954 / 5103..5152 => -0.134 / 8.69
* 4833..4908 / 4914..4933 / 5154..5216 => -0.084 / 8.93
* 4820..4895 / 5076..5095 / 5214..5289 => 0.284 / 9.88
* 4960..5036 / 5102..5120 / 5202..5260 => 0.204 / 9.33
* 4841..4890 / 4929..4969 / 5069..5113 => -0.122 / 8.63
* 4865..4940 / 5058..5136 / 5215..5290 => 0.293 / 10.1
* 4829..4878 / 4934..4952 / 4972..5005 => -0.136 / 8.84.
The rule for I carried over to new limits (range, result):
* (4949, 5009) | 8.94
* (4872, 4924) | 9.4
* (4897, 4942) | 9.65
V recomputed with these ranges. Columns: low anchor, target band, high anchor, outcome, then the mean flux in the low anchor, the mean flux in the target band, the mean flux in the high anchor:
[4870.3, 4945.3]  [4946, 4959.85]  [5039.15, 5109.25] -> -1.5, 9.49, 9.98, 7.73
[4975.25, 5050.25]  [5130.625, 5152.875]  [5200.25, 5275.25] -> 3.6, 8.33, 7.67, 9.77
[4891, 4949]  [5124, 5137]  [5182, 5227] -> 2.0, 9.74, 7.39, 8.37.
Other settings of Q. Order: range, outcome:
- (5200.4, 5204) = 8.23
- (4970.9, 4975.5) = 9.77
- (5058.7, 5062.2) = 8.68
